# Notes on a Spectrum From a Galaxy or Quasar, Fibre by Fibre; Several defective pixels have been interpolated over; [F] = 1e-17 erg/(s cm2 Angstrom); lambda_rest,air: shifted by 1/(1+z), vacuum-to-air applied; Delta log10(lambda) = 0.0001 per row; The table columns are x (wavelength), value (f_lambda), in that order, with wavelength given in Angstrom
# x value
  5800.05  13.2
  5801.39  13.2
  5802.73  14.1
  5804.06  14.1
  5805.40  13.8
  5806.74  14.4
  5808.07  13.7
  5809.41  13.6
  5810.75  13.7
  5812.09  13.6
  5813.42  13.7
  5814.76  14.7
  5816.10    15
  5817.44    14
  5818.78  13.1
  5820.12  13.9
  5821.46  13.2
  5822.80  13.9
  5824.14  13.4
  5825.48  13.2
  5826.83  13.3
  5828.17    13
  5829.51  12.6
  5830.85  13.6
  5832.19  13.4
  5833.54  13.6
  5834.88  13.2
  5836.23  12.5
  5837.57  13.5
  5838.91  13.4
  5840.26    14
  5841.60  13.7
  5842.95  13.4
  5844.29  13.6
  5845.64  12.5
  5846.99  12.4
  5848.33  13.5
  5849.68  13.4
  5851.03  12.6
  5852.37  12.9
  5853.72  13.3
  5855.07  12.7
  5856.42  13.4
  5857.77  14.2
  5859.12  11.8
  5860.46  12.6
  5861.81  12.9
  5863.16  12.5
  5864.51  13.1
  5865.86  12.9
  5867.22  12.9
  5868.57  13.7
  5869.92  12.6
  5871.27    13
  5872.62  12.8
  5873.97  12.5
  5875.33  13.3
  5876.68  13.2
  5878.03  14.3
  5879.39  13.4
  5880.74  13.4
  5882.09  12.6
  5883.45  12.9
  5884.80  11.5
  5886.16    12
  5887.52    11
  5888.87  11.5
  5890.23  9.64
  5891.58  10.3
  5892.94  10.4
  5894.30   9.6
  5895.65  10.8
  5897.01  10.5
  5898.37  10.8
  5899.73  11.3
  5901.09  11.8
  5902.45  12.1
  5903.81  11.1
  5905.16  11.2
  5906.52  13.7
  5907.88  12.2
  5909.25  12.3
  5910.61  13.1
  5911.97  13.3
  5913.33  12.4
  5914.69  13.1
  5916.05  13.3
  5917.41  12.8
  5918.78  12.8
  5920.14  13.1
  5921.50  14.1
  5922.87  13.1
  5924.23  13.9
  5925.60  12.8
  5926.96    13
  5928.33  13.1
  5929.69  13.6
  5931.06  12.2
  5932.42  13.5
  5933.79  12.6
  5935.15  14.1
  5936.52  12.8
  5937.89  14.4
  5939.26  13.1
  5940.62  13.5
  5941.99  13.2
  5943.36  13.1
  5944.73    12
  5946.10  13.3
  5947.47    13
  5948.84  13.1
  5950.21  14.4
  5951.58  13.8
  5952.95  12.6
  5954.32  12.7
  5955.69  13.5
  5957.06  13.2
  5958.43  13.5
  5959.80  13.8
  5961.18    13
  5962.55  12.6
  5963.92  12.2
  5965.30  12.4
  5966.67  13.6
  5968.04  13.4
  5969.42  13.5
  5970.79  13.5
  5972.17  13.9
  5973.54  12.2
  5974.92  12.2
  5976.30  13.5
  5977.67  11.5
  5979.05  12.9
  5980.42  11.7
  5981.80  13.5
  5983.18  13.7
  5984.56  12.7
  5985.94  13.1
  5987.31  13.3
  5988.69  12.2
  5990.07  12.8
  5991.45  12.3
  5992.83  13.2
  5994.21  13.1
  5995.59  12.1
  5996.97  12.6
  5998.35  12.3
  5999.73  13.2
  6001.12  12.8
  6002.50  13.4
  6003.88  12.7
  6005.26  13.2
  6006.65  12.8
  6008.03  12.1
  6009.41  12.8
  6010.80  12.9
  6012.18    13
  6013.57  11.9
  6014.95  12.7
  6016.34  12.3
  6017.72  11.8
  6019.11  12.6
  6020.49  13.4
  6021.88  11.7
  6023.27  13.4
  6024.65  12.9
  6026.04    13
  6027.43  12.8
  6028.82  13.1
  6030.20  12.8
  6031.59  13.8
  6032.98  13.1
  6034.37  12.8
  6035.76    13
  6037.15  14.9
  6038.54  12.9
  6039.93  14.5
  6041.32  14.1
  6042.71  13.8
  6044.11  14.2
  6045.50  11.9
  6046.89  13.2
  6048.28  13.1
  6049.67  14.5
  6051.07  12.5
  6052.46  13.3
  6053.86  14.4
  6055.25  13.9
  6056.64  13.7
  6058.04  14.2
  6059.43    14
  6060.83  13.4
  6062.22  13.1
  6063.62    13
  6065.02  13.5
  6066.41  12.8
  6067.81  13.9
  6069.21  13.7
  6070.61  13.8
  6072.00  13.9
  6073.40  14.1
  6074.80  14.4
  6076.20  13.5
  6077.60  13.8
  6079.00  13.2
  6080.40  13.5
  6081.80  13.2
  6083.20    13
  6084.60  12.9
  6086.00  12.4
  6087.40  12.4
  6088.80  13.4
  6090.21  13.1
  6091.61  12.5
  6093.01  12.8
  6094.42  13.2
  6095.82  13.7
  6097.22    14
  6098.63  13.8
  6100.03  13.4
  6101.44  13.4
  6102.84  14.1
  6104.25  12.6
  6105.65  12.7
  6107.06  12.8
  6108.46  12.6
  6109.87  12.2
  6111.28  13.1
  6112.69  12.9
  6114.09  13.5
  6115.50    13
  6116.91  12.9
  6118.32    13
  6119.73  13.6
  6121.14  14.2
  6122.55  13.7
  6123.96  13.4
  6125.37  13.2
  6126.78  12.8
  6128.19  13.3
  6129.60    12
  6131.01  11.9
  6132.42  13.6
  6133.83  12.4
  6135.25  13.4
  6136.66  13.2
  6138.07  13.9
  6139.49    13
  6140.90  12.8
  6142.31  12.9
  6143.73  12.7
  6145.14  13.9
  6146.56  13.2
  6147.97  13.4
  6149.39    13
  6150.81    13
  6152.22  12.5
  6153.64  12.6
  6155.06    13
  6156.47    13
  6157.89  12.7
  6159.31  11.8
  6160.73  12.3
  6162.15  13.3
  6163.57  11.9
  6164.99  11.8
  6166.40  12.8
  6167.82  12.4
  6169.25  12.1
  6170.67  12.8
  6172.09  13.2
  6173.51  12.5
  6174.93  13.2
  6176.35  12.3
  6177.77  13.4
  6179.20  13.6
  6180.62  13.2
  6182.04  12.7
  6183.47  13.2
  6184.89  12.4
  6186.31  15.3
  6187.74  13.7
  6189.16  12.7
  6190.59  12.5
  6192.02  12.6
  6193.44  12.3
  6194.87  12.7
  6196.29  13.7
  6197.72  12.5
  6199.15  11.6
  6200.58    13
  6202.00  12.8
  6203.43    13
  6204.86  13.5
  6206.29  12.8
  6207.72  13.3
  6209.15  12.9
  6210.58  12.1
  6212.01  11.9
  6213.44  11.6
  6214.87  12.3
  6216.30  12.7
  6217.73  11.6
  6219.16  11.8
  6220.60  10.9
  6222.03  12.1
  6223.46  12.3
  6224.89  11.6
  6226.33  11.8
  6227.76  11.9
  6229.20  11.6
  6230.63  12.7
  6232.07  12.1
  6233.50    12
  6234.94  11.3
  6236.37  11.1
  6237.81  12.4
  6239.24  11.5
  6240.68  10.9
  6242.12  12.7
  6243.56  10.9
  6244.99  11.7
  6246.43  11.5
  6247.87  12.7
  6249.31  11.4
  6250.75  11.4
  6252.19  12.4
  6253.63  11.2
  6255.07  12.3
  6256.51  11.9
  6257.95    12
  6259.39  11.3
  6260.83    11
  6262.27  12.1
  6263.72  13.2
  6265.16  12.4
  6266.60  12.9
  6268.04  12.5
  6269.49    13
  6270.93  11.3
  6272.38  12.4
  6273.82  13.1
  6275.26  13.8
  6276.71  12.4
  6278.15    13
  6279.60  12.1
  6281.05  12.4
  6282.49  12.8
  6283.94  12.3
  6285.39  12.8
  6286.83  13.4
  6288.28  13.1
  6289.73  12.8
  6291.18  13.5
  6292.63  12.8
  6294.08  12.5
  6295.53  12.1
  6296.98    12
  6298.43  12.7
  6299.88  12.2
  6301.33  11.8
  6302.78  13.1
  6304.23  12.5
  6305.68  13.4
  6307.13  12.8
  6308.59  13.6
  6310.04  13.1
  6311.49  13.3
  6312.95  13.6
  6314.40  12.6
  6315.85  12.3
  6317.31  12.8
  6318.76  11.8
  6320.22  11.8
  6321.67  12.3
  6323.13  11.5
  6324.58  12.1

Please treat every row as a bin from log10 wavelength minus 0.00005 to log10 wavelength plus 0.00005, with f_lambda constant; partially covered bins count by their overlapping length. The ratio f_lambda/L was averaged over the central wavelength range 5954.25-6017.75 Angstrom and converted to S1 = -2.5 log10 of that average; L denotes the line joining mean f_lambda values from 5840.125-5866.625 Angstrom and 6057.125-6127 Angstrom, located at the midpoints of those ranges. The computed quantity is 0.03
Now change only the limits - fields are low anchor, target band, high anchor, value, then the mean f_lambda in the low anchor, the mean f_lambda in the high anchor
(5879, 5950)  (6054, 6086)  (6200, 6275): -0.11 mag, 12.5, 12.1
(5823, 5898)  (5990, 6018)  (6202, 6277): -0.02 mag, 12.7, 12.1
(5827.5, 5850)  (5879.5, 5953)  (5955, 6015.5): 0.05 mag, 13.3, 12.9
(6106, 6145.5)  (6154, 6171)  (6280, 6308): 0.04 mag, 13.1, 12.7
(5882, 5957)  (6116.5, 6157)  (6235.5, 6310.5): -0.06 mag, 12.5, 12.3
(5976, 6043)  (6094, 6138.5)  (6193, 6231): -0.05 mag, 12.9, 12.3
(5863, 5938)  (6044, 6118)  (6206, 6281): -0.09 mag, 12.5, 12.1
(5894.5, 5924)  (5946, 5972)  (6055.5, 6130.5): -0.05 mag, 12.3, 13.3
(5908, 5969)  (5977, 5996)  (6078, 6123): 0.03 mag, 13.1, 13.2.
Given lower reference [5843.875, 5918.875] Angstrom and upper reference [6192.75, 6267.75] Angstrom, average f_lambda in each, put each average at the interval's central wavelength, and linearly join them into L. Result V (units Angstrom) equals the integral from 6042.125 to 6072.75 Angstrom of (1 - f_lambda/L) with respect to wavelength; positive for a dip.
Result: -3.2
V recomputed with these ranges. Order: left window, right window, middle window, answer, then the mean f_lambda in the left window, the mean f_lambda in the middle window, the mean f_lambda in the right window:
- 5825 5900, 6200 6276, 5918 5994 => -3.6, 12.6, 13.1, 12.1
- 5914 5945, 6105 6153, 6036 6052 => -0.6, 13.2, 13.6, 13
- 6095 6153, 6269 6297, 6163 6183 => 0.4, 13.1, 12.7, 12.7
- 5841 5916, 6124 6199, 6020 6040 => -0.8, 12.4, 13.2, 12.9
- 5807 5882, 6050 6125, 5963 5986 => 0.7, 13.3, 12.9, 13.3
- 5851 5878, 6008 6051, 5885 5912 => 3.4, 13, 11.4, 13.1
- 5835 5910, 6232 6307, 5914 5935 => -1.2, 12.5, 13.2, 12.3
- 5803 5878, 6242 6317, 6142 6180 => -0.3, 13.3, 12.8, 12.5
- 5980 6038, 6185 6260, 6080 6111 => -1.2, 12.9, 13.1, 12.2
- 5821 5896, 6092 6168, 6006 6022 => 0.5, 12.8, 12.5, 13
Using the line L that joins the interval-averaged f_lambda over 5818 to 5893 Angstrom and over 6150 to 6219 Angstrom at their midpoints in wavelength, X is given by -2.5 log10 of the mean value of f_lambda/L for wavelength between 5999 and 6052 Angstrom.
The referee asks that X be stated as -0.02 mag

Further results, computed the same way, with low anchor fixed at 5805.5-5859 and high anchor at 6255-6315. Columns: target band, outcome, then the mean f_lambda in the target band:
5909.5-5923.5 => 0.017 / 13.1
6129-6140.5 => -0.003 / 12.9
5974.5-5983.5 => 0.041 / 12.7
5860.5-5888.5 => 0.047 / 12.8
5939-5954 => 0.004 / 13.2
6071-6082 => -0.059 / 13.7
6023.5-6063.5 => -0.033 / 13.5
